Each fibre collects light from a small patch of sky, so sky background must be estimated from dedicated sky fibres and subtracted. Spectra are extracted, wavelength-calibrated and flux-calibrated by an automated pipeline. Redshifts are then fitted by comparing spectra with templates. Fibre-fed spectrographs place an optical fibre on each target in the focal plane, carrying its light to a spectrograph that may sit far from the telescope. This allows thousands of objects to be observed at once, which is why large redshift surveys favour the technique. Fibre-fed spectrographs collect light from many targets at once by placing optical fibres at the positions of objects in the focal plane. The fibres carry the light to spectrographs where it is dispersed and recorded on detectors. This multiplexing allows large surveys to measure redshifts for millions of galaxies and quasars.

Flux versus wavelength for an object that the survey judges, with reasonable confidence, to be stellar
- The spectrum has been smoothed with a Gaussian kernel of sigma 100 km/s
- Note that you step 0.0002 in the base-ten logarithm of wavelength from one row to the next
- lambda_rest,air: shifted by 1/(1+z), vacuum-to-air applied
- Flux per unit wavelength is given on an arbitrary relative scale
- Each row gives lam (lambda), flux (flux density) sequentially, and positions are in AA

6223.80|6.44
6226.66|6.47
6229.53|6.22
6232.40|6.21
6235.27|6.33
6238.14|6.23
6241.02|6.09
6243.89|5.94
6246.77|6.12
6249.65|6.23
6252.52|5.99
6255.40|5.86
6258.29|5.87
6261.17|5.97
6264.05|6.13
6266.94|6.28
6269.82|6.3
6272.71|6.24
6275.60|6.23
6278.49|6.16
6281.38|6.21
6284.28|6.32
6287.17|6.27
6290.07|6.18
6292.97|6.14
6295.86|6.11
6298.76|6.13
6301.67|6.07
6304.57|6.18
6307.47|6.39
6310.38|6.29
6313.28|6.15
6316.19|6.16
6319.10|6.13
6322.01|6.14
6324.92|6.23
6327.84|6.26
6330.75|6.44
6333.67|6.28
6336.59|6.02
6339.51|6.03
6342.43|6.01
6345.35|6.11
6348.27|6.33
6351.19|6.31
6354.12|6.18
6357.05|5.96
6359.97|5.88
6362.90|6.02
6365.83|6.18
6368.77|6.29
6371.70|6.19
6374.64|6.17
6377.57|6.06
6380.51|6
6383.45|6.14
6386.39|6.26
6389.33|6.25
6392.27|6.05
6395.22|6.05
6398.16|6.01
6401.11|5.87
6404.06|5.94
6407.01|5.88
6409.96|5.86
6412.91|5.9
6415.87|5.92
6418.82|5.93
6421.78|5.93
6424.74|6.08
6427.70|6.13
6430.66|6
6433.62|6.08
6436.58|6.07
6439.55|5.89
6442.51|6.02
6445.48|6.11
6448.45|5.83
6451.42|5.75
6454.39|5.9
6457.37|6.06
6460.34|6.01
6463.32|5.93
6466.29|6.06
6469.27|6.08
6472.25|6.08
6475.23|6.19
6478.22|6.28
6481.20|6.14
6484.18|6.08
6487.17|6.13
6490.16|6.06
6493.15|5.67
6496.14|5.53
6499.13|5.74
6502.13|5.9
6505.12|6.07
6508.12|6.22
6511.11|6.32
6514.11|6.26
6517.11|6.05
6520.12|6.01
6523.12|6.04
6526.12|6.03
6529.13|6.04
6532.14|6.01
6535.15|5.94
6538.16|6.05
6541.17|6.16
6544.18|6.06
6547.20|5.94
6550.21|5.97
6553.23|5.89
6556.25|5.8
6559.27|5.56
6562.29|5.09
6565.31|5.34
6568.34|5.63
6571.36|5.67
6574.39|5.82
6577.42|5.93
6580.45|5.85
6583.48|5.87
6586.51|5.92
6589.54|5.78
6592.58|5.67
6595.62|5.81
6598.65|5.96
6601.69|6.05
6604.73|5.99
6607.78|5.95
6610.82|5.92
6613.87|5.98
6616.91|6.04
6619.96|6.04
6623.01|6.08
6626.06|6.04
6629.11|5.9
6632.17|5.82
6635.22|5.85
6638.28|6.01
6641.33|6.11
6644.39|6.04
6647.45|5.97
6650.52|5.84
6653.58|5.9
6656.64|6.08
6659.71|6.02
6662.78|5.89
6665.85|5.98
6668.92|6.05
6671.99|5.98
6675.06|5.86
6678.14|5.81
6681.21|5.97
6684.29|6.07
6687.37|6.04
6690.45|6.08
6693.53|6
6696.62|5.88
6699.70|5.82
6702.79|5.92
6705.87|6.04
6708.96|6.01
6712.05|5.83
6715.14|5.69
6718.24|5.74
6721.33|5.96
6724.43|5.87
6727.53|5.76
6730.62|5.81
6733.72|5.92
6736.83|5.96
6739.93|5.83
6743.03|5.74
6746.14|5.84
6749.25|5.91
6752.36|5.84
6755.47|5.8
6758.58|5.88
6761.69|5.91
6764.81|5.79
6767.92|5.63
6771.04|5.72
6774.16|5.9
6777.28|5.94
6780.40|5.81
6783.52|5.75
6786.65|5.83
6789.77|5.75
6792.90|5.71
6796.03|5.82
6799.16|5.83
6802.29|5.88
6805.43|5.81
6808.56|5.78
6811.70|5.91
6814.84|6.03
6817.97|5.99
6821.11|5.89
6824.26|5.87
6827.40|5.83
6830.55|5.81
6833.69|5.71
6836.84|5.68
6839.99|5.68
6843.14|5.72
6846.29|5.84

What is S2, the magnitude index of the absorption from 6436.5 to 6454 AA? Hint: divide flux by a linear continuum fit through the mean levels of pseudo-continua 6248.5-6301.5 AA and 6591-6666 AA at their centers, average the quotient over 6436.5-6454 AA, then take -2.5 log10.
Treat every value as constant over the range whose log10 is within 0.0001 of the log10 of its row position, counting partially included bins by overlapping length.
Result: 0.022 mag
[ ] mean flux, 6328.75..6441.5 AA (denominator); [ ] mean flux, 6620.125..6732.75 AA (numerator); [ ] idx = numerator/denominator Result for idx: 1.0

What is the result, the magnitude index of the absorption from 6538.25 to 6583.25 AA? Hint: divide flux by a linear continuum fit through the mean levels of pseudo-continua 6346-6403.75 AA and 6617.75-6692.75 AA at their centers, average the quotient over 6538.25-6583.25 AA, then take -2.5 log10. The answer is 0.05 mag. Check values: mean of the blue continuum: 6.11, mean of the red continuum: 5.98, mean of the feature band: 5.78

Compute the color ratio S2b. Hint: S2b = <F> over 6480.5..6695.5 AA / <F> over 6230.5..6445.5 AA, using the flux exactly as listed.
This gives 1.0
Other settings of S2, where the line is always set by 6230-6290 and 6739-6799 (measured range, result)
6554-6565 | 0.09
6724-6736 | 0.00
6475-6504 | 0.01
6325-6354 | -0.02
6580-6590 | 0.01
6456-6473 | 0.00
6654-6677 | -0.02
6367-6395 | -0.01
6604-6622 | -0.01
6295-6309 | -0.01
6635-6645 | -0.02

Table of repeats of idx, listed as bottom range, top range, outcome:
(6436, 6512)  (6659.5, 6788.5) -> 0.98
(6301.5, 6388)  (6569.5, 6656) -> 0.96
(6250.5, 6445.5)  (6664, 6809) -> 0.96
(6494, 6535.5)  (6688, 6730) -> 0.98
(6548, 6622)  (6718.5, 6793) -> 1.00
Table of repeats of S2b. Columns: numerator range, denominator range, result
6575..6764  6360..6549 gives 0.98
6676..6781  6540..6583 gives 1.02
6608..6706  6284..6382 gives 0.97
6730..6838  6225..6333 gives 0.94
